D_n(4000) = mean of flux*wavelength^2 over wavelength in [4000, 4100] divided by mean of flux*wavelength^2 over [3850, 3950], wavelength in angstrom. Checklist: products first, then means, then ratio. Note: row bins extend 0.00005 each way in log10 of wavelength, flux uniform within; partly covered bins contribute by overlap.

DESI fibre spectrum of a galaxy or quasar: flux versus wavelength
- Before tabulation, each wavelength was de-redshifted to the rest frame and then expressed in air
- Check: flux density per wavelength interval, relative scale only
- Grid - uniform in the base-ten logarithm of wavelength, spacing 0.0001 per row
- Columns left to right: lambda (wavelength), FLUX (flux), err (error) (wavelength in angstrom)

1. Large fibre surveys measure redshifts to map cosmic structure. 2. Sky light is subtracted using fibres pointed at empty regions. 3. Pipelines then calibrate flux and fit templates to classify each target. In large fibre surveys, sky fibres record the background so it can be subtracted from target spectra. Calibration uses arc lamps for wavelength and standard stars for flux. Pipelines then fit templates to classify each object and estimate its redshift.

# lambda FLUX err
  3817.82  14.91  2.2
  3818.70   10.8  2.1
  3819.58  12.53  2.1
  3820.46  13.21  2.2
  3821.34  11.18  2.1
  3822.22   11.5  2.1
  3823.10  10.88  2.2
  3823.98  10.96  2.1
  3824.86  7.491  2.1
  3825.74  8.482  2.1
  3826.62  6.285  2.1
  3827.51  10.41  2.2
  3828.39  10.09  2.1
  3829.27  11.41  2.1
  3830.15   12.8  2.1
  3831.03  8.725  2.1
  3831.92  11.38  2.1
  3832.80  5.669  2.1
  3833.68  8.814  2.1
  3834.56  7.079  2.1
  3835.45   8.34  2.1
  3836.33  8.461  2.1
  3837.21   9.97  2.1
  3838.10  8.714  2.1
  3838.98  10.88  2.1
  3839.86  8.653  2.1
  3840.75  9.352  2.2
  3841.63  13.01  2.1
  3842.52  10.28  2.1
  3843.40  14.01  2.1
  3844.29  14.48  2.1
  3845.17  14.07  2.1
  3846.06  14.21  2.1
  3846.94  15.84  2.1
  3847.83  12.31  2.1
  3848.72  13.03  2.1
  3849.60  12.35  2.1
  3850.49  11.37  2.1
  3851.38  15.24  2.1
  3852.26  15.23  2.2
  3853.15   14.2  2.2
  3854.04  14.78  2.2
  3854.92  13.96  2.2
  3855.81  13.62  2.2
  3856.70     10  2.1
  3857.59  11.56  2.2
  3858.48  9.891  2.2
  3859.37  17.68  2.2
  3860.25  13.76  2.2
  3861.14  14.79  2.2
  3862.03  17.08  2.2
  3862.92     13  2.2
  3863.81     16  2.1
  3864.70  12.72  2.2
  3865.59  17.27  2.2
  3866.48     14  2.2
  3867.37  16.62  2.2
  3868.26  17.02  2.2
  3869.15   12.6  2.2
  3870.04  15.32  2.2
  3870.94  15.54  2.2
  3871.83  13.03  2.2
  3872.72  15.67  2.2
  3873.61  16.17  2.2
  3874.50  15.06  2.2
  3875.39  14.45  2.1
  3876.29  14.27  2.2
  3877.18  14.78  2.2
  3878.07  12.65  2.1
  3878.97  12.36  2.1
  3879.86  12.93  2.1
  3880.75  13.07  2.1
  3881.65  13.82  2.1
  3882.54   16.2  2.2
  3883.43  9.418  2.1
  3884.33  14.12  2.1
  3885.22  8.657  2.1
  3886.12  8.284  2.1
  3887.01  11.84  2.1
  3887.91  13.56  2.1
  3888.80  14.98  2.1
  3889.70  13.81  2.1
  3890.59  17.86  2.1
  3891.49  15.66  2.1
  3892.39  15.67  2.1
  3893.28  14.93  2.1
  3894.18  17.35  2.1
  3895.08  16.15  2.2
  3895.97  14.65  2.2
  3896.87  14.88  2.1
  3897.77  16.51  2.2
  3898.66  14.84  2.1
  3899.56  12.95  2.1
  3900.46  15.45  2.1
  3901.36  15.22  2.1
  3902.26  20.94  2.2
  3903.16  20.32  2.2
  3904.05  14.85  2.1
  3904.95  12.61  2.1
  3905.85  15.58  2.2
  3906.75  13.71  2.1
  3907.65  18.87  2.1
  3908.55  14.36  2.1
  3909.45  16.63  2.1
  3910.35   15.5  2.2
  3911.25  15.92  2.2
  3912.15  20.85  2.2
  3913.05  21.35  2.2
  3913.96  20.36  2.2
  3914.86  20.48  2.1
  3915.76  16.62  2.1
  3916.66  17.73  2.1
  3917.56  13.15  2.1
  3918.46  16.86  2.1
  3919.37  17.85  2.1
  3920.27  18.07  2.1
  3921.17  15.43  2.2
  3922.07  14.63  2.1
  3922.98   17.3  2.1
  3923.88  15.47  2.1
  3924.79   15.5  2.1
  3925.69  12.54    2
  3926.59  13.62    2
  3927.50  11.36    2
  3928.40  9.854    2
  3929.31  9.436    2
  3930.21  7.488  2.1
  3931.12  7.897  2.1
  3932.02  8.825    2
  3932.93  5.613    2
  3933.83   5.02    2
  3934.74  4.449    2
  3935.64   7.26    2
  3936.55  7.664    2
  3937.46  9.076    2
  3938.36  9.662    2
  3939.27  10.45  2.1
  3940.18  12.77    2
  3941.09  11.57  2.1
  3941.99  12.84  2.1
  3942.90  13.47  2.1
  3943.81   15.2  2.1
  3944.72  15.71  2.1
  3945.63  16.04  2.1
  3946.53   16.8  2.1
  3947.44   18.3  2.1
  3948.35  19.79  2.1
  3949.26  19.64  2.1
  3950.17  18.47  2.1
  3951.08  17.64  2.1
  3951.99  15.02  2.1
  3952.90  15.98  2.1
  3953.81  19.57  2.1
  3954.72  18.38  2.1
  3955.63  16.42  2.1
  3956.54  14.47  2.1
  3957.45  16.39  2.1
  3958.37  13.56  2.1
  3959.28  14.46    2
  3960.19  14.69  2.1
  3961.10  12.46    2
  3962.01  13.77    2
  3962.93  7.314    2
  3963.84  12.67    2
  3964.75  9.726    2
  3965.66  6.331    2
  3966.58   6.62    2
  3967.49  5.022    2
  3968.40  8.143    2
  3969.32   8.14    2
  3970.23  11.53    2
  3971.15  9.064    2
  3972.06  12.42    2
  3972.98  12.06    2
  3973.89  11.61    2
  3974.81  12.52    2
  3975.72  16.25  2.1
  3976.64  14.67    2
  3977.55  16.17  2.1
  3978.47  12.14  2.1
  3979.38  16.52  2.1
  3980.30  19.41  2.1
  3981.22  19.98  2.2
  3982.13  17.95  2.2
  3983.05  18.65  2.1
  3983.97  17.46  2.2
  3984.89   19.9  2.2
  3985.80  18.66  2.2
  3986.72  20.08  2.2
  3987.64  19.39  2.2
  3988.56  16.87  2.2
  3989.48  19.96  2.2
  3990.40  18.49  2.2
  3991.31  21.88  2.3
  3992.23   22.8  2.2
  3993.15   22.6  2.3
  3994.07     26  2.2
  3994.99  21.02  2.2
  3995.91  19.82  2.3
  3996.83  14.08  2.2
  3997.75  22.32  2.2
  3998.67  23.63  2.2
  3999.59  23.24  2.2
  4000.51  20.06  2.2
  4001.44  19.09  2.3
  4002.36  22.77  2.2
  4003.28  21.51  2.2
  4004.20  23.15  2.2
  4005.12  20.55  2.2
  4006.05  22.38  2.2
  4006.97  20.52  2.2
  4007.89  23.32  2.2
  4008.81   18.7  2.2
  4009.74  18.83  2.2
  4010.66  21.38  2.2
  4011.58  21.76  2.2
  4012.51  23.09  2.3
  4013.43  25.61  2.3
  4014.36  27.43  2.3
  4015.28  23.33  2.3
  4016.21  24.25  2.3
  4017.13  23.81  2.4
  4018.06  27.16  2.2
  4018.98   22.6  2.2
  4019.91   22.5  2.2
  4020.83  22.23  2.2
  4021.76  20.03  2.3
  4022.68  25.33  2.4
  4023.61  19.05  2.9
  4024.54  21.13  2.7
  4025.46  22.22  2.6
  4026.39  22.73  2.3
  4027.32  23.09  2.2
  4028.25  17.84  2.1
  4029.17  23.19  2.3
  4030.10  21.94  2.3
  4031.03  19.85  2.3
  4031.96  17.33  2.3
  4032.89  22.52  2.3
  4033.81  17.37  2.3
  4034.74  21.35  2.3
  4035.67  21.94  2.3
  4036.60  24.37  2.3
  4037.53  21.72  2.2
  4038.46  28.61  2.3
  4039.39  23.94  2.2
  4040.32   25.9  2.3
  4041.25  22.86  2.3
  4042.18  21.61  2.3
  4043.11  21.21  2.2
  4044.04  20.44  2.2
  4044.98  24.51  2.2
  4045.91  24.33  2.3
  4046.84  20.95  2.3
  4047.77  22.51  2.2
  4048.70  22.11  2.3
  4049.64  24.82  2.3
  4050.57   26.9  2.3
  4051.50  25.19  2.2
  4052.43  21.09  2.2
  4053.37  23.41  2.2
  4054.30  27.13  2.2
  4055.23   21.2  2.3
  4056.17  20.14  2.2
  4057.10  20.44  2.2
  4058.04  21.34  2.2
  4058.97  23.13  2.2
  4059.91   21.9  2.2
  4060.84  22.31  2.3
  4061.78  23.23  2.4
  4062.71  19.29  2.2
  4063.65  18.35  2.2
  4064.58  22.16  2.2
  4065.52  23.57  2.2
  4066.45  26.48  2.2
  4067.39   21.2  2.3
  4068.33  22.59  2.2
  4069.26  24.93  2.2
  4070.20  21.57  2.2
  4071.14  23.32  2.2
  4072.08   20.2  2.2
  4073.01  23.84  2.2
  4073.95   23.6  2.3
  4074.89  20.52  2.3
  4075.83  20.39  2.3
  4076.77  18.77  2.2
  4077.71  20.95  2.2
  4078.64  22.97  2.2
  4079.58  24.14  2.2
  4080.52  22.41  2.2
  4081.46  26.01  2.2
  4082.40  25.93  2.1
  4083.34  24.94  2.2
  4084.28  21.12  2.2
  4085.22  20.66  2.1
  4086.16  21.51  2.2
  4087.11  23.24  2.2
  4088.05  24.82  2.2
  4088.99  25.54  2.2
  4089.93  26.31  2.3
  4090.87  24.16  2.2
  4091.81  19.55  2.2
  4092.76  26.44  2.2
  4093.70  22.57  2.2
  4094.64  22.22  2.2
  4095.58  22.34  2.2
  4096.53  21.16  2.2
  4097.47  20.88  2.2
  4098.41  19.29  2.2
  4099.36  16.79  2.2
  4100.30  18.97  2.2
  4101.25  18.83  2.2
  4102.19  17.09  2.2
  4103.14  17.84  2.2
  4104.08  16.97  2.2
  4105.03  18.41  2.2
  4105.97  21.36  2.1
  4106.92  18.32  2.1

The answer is 1.7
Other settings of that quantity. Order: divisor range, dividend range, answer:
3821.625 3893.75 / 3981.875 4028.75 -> 1.82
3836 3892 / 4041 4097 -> 1.87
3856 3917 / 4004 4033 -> 1.57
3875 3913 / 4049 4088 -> 1.66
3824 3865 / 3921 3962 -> 1.19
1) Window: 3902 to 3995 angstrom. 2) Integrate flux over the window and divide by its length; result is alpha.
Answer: 14.8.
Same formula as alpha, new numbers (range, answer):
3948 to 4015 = 17.3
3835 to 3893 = 13.4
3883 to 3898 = 14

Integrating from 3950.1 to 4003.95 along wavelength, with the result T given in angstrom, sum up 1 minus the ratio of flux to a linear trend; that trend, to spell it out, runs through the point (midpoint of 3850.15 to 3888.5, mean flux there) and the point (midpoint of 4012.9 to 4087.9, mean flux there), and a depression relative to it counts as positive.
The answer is 8.1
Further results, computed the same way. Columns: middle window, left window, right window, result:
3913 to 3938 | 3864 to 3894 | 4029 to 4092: 5.31 angstrom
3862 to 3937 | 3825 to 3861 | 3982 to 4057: 1.98 angstrom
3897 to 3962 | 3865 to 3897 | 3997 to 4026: 9.65 angstrom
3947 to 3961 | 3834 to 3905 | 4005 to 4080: 0.94 angstrom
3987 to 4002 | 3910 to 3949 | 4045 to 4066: -2.02 angstrom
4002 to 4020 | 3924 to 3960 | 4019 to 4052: -2.50 angstrom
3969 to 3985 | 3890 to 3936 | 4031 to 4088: 2.99 angstrom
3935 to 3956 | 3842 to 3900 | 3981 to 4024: 4.26 angstrom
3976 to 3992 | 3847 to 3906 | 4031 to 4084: 0.89 angstrom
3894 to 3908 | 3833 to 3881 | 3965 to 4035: -0.84 angstrom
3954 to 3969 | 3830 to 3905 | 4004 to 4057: 5.33 angstrom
